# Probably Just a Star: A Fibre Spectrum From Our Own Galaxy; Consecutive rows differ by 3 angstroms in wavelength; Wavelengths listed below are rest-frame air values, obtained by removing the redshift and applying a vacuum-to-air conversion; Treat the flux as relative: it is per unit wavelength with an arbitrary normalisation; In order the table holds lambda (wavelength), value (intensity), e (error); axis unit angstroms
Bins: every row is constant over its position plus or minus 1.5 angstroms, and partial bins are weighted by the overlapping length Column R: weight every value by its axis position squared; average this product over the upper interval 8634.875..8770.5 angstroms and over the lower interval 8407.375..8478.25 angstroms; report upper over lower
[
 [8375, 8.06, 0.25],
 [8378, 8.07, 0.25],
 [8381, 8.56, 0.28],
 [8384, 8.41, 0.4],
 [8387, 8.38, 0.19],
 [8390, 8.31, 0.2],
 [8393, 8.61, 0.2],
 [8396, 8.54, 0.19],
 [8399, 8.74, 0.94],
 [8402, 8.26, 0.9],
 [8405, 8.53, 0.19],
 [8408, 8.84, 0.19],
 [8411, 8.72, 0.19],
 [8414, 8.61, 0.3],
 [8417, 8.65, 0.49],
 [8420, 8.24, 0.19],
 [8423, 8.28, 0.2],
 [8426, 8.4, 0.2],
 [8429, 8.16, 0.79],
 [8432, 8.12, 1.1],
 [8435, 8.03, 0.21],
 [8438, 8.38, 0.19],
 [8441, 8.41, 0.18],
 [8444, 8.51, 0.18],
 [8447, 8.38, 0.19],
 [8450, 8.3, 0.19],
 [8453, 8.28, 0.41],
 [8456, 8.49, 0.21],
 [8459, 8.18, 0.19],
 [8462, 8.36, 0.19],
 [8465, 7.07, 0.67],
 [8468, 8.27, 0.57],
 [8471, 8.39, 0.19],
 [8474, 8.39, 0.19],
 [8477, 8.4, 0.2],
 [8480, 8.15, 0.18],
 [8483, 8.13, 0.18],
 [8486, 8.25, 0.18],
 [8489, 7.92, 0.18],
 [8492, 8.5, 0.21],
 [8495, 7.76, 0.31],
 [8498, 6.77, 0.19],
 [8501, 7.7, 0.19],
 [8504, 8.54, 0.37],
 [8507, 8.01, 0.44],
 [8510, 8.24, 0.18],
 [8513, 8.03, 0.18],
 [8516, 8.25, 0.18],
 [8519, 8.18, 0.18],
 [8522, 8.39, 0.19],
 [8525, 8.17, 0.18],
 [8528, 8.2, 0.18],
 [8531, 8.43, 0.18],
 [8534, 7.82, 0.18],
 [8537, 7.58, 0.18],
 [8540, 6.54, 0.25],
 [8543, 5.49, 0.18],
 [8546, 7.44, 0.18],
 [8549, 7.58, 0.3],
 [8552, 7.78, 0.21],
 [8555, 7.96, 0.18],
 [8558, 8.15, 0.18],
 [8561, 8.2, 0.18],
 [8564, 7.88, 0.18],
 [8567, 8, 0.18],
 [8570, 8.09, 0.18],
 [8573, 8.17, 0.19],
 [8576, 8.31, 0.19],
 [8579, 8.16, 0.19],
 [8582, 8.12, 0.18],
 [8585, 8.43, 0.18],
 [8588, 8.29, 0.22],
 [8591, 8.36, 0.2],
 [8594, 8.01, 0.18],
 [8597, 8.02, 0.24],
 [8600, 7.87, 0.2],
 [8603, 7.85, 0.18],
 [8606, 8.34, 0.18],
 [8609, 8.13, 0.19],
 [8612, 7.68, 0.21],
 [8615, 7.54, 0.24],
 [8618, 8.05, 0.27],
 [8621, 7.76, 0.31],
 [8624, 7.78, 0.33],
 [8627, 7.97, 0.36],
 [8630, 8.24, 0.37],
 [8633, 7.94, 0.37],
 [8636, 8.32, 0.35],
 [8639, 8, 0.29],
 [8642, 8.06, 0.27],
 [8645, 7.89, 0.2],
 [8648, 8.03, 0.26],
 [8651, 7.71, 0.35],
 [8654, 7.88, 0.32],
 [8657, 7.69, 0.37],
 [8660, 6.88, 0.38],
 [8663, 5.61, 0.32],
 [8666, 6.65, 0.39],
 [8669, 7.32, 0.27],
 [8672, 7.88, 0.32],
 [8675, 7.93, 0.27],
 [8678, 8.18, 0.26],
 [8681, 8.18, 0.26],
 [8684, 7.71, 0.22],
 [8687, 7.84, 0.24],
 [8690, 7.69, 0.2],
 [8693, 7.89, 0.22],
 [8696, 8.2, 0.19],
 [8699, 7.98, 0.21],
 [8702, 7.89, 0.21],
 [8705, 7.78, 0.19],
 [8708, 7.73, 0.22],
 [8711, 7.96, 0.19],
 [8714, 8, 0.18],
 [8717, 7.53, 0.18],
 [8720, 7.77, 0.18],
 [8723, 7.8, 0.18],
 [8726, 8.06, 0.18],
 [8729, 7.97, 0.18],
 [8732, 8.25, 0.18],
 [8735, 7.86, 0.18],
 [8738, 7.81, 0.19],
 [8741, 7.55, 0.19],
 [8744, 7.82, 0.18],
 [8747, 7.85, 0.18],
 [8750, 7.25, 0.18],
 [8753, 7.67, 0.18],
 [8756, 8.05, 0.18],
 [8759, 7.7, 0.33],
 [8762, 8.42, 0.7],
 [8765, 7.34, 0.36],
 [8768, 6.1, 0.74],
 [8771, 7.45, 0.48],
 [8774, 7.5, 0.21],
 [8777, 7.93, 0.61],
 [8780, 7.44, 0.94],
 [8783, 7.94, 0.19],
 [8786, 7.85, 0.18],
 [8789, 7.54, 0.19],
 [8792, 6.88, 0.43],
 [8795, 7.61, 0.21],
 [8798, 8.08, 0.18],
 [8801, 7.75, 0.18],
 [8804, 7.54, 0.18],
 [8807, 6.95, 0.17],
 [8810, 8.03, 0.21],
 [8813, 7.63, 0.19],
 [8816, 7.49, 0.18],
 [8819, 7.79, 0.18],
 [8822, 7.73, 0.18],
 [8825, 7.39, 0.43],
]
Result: 0.99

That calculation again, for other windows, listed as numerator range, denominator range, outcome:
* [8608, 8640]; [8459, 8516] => 1.02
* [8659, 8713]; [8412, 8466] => 0.98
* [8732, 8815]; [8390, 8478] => 0.99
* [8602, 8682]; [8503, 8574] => 1.01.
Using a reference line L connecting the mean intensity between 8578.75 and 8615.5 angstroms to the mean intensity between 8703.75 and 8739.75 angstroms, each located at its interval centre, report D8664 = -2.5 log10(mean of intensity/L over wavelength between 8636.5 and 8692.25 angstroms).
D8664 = 0.05 mag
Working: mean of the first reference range 8.07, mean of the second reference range 7.88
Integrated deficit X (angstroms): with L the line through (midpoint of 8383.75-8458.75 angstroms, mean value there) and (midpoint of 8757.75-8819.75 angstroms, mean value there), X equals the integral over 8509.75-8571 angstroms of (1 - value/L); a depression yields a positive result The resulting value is 2.4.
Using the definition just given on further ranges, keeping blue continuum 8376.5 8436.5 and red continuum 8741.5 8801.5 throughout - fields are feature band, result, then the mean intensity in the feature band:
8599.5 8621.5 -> 0.2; 7.91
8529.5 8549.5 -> 2.1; 7.25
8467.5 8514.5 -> 0.8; 8.09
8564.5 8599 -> -0.6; 8.17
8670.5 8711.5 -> -0.7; 7.92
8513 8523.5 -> -0.1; 8.24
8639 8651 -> -0.1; 7.96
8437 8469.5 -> 0.3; 8.24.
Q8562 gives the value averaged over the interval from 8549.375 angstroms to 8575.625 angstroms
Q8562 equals 8.02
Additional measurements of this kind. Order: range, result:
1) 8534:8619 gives 7.86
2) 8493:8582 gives 7.86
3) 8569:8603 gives 8.15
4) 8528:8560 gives 7.52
